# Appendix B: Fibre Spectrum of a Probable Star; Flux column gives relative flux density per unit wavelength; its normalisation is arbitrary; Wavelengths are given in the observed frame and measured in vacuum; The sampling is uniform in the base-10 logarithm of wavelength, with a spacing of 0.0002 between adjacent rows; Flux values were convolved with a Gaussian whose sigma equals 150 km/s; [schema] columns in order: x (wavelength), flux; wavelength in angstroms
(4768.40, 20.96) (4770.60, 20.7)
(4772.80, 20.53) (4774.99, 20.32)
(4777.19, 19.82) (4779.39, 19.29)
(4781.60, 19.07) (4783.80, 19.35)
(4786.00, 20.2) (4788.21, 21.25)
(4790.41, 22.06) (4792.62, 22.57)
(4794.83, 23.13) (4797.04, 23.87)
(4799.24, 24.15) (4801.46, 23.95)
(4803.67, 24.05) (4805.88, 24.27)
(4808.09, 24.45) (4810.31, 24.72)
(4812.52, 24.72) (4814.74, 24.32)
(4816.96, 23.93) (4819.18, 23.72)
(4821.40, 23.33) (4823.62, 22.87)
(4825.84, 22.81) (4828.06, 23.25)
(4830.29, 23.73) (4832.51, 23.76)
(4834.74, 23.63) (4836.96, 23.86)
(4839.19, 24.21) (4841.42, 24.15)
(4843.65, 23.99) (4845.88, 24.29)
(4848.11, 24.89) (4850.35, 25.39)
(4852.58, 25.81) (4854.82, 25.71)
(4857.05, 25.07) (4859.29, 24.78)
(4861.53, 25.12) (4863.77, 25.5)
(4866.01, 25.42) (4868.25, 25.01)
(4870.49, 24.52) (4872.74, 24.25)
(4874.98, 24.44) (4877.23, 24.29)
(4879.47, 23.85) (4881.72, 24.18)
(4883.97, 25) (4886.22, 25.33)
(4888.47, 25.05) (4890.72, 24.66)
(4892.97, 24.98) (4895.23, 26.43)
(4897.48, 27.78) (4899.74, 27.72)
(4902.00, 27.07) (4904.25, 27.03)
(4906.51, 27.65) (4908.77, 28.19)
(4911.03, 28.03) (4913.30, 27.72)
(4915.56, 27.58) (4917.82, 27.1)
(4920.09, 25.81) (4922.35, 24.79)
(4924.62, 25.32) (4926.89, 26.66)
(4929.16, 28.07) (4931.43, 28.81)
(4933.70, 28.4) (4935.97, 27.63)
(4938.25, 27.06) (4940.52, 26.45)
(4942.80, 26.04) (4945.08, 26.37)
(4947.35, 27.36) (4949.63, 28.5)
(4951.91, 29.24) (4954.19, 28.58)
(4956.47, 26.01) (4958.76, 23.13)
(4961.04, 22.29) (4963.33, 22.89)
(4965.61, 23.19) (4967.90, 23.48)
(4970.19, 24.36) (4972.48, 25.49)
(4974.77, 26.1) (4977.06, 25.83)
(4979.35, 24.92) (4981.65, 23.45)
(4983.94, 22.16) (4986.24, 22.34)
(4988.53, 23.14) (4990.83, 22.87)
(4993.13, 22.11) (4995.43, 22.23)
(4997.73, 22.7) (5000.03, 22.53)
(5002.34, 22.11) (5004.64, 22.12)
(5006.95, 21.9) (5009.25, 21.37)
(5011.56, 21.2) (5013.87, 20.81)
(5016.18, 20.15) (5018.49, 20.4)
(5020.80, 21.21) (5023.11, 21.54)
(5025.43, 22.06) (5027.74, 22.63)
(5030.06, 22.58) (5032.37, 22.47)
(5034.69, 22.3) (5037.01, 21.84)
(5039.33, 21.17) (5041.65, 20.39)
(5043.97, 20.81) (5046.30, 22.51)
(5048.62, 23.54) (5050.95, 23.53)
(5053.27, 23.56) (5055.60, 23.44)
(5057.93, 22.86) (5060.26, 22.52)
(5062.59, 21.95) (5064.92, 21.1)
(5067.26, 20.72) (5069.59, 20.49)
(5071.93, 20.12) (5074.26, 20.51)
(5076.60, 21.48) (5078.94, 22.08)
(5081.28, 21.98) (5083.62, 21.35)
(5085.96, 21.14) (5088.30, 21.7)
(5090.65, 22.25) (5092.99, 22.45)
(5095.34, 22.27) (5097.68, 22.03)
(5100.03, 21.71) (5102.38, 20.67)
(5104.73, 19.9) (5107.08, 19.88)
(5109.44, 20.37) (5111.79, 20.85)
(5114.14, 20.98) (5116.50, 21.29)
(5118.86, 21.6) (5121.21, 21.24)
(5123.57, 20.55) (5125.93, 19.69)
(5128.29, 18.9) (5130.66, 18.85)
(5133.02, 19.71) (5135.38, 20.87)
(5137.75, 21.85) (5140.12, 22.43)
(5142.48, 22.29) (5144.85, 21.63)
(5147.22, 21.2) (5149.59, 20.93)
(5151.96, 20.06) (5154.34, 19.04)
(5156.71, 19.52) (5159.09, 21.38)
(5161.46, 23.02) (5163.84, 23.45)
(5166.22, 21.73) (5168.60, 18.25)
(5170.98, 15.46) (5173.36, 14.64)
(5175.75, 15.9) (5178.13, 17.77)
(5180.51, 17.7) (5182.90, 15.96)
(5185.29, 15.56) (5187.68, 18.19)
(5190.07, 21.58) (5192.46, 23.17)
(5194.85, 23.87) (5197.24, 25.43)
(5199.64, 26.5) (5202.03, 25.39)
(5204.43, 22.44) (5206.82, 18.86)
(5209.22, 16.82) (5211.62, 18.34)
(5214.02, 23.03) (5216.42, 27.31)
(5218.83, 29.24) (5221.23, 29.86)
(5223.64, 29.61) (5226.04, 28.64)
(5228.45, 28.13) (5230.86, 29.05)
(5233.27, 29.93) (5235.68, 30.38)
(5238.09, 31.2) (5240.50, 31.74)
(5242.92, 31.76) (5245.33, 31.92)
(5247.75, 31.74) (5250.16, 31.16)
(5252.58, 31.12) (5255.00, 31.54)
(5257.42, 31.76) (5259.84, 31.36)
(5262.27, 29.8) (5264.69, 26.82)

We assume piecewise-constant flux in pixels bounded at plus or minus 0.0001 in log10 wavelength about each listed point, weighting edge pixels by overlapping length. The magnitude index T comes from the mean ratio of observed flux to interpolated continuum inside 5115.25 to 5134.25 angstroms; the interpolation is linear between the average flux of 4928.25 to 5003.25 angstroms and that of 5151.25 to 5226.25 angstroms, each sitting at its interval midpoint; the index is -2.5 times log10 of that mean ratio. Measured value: 0.11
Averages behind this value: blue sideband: 25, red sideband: 21.4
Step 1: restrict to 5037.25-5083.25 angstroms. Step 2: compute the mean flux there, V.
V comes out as 21.8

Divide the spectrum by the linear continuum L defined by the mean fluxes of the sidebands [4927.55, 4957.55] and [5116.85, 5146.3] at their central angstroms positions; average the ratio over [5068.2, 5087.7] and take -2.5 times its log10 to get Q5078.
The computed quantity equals 0.08 mag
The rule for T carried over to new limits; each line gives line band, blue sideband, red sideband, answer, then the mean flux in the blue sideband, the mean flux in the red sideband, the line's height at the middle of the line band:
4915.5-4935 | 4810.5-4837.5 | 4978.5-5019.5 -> -0.18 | 23.7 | 22.1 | 22.8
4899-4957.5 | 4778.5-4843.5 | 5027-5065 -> -0.20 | 23.1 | 22.3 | 22.7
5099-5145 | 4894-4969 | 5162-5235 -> 0.14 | 26.6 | 22.5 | 23.7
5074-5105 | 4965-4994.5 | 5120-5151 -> 0.00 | 23.8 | 20.8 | 21.7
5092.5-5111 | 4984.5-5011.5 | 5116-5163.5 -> 0.01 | 22.3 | 20.8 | 21.2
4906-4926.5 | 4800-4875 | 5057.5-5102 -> -0.15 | 24.3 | 21.6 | 23.4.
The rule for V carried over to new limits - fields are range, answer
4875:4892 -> 24.6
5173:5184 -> 16.5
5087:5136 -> 20.8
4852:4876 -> 25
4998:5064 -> 22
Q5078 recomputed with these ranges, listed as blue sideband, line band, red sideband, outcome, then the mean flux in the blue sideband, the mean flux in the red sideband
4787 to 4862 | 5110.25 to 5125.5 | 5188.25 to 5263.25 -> 0.25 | 24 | 27.4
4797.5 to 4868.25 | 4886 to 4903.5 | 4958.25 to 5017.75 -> -0.11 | 24.3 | 22.9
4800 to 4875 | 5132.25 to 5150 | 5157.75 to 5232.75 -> 0.05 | 24.3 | 22.2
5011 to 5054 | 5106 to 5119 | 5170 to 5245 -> 0.10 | 21.8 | 23.8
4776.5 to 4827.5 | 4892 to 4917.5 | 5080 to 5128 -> -0.22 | 22.7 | 21.2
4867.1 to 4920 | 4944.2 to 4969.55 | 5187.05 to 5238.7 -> 0.01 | 26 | 25.3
